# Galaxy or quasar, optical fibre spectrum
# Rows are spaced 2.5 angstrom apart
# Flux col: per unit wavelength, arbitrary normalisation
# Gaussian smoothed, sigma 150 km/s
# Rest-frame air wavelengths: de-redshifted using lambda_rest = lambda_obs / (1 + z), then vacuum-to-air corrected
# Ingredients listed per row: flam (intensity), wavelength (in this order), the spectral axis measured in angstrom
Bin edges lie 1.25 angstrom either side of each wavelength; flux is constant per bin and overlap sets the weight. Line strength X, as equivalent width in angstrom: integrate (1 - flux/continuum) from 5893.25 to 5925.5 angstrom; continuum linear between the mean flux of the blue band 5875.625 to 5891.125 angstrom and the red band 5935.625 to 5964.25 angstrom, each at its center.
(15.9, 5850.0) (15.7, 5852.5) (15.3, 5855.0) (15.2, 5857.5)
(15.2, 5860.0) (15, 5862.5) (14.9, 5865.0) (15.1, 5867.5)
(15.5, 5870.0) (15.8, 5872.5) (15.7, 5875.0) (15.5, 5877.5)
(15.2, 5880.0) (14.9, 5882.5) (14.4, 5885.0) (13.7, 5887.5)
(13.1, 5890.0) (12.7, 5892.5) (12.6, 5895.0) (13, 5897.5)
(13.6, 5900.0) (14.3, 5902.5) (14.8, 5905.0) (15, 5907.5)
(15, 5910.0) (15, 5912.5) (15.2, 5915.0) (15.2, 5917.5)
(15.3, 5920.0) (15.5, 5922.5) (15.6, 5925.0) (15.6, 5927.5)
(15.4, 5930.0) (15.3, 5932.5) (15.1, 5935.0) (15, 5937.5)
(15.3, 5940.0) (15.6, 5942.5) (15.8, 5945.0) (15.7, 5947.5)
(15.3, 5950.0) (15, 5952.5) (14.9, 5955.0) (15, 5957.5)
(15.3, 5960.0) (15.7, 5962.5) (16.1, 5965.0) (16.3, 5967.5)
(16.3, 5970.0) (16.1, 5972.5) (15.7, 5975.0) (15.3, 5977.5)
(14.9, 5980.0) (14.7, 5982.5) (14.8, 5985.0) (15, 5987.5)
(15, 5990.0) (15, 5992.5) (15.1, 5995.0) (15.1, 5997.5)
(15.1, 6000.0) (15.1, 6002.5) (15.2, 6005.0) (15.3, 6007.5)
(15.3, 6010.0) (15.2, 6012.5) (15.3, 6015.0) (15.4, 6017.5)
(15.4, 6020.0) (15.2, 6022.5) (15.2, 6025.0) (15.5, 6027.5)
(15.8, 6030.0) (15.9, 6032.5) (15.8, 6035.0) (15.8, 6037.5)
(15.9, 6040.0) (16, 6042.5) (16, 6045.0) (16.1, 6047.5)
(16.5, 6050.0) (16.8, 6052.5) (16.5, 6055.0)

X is 0.6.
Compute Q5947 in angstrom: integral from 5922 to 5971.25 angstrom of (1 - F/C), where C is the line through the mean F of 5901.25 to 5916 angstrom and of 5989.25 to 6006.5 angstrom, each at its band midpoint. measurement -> -1.71 angstrom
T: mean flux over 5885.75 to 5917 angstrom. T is 14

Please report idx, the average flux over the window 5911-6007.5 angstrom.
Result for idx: 15.3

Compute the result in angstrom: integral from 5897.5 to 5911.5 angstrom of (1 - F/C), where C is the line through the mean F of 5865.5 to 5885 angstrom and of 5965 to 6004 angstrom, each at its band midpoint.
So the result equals 0.8 angstrom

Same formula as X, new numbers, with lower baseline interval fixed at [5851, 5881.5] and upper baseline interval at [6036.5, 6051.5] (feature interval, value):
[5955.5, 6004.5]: 1.4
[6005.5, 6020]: 0.6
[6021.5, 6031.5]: 0.3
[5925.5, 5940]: 0.3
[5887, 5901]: 2.2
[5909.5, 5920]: 0.3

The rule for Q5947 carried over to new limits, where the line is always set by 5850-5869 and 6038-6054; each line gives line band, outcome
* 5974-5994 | 1.1 angstrom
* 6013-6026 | 0.6 angstrom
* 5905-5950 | 0.8 angstrom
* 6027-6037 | 0.2 angstrom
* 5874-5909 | 2.8 angstrom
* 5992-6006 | 0.8 angstrom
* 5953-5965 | 0.3 angstrom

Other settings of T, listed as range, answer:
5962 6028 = 15.3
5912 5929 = 15.4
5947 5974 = 15.6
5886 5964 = 14.8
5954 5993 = 15.4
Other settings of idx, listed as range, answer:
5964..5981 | 15.8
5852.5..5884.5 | 15.3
